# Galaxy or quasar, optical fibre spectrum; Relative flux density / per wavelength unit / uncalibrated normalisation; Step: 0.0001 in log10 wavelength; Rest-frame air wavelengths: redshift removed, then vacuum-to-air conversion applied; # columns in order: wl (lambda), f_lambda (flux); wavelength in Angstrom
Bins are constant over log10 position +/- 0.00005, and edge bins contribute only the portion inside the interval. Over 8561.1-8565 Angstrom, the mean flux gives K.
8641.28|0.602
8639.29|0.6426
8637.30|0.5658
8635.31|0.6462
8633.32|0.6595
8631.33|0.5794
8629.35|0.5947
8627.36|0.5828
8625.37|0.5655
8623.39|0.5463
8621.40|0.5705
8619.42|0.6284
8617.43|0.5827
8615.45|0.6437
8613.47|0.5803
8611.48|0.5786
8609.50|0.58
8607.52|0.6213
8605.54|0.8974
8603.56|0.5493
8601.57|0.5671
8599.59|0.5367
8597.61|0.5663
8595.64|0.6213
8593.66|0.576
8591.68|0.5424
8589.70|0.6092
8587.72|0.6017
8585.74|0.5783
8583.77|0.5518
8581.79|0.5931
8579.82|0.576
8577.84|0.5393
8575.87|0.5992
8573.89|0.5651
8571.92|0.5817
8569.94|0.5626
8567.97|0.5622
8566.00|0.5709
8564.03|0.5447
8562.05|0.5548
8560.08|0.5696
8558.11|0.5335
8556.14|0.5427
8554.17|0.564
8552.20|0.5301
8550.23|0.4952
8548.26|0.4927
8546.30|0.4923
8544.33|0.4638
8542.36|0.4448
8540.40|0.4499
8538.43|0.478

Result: 0.549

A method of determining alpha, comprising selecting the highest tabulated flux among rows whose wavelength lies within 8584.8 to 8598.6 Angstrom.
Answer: 0.6213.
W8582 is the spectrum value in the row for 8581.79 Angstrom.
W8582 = 0.5931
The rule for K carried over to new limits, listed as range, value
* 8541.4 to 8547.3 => 0.467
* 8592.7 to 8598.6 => 0.589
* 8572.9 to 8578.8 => 0.568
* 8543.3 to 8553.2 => 0.495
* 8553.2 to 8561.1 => 0.553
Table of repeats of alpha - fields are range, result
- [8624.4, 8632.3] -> 0.5947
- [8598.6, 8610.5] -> 0.8974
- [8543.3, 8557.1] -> 0.564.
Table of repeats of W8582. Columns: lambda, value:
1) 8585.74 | 0.5783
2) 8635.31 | 0.6462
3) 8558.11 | 0.5335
